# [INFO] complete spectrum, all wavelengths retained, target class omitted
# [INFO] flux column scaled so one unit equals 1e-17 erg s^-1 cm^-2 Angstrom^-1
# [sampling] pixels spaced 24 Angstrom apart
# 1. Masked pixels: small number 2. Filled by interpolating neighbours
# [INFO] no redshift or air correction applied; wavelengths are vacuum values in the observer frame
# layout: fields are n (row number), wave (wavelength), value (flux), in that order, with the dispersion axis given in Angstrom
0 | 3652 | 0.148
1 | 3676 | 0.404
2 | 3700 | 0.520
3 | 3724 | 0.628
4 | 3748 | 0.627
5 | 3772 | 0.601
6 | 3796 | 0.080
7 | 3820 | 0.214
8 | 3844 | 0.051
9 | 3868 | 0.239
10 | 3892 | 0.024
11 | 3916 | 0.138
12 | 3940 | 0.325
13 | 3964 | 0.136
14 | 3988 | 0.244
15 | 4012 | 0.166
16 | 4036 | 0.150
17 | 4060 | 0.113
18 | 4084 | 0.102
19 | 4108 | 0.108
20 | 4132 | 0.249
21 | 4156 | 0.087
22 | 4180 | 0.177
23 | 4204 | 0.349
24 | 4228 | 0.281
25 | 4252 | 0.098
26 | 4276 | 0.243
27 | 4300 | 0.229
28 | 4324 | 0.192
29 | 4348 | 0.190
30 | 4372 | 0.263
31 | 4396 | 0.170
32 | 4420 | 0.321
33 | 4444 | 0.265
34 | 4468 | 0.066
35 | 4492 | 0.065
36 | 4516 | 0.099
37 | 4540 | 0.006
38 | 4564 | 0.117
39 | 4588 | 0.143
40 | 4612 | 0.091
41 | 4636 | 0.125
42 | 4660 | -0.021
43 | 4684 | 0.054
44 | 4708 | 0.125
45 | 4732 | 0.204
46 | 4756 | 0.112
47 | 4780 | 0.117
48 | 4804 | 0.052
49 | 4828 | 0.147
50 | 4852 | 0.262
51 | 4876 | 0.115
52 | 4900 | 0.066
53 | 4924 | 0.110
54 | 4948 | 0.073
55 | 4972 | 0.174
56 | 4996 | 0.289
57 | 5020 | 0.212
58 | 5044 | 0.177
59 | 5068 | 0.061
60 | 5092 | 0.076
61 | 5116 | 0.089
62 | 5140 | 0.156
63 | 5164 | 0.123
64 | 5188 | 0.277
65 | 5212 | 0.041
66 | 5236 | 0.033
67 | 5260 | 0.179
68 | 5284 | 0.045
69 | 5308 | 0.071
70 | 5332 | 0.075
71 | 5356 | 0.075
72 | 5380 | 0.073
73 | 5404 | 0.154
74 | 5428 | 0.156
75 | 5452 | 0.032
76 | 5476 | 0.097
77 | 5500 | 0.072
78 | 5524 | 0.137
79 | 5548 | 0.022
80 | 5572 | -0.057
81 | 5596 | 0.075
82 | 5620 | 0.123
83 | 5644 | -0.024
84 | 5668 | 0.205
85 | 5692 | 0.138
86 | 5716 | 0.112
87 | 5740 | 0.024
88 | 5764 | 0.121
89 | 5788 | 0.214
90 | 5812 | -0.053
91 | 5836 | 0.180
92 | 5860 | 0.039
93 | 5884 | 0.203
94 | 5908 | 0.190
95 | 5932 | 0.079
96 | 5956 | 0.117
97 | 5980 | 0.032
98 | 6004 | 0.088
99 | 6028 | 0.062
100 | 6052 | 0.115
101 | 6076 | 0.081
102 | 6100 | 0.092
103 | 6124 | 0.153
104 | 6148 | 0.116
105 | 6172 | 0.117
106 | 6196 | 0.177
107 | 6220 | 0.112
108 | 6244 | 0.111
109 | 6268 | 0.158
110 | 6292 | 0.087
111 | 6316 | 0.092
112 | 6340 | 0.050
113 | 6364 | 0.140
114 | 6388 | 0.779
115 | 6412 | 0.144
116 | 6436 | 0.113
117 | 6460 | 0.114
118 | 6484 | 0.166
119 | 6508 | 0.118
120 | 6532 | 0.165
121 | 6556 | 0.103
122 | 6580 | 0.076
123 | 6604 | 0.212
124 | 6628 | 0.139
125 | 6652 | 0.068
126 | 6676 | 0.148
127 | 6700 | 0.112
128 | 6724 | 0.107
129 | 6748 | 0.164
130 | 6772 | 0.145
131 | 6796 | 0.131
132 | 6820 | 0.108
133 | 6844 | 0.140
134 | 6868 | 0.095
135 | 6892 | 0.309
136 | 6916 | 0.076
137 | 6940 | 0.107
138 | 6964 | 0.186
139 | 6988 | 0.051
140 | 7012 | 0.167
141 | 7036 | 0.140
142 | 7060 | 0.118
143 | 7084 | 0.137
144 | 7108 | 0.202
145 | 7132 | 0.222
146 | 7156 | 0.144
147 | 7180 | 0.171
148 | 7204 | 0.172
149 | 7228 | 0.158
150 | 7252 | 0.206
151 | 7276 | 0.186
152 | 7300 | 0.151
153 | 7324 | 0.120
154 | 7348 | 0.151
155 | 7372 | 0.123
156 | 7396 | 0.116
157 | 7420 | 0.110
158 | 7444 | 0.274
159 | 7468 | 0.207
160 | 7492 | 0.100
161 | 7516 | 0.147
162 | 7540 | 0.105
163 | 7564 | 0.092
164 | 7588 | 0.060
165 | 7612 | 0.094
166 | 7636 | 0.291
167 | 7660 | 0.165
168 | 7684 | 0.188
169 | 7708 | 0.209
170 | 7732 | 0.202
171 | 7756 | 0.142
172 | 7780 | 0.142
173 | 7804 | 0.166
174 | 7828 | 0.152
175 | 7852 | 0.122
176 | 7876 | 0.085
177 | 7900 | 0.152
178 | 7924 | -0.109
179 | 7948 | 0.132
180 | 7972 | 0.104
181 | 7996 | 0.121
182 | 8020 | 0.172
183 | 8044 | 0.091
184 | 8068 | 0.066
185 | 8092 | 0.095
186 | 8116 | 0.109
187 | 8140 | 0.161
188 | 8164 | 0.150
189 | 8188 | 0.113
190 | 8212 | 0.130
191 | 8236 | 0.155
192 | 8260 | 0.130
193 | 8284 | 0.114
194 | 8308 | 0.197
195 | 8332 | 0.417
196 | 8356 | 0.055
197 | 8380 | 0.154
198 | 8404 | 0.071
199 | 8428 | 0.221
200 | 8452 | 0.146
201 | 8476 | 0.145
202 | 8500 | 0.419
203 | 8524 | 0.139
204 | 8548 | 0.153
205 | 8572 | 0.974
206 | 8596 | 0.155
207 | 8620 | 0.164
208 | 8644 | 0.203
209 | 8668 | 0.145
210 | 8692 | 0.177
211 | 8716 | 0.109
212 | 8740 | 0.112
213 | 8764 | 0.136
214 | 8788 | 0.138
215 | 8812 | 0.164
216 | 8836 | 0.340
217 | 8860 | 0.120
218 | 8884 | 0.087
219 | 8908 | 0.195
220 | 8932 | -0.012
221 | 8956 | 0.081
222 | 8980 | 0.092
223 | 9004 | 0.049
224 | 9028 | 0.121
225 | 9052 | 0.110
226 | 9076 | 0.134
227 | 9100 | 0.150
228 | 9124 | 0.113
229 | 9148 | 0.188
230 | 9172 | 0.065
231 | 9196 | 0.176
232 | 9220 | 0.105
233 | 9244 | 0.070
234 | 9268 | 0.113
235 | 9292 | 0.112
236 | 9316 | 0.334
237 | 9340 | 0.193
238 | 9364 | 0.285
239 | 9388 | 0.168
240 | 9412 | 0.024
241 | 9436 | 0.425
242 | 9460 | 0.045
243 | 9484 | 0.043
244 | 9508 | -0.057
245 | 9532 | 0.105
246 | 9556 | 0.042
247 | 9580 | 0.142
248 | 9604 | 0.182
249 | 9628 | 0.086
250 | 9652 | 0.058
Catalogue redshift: 0.71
